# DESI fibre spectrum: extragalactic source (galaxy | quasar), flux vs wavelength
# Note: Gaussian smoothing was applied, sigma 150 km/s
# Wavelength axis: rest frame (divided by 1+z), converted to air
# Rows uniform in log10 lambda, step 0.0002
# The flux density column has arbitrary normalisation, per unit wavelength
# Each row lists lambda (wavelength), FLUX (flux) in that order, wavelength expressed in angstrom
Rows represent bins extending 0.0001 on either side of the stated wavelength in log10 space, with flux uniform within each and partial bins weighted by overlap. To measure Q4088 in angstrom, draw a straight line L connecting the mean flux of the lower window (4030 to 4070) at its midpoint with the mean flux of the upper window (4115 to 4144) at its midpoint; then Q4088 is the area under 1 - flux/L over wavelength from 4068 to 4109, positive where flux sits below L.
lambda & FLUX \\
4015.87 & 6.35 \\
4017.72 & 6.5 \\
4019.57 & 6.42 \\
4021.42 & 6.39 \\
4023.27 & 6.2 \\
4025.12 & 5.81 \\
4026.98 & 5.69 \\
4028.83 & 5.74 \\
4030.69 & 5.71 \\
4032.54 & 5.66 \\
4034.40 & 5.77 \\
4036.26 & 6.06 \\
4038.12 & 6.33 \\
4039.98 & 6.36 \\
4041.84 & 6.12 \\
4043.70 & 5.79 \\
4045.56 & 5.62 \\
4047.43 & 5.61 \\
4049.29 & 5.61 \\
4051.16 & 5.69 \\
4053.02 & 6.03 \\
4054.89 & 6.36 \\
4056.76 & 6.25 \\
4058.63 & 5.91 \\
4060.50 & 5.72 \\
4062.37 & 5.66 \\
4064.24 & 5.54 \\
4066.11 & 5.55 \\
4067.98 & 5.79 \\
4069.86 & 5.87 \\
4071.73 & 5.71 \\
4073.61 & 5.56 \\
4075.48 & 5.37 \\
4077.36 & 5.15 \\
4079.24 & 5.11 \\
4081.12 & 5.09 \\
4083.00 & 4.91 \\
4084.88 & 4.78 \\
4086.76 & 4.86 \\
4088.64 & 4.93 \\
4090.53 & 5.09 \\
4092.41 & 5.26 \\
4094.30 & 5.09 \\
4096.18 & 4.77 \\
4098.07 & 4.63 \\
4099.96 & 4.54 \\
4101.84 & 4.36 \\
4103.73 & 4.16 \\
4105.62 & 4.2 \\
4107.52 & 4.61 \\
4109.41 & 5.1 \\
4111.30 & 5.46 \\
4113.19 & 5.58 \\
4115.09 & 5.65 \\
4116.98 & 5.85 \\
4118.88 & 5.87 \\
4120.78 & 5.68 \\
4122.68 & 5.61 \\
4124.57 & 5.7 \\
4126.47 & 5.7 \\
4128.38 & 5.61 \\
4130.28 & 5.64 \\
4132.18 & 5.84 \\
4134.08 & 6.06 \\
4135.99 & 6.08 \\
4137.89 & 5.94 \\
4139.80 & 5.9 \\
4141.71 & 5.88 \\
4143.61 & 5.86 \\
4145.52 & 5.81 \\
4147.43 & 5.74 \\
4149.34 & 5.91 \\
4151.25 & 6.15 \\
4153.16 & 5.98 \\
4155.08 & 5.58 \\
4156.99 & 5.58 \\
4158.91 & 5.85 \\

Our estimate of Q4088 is 6.07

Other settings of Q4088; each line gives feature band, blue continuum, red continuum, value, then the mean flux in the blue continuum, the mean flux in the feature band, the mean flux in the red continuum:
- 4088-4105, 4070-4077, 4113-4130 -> 2.6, 5.55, 4.75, 5.7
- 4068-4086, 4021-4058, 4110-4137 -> 1.7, 5.93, 5.3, 5.73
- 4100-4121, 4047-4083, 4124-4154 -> 2.5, 5.64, 5.09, 5.86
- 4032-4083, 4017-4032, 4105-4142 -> 1.4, 6.04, 5.74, 5.6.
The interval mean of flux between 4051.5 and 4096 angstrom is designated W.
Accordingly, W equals 5.45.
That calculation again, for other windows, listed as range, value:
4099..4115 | 4.8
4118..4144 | 5.81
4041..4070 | 5.82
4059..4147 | 5.38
